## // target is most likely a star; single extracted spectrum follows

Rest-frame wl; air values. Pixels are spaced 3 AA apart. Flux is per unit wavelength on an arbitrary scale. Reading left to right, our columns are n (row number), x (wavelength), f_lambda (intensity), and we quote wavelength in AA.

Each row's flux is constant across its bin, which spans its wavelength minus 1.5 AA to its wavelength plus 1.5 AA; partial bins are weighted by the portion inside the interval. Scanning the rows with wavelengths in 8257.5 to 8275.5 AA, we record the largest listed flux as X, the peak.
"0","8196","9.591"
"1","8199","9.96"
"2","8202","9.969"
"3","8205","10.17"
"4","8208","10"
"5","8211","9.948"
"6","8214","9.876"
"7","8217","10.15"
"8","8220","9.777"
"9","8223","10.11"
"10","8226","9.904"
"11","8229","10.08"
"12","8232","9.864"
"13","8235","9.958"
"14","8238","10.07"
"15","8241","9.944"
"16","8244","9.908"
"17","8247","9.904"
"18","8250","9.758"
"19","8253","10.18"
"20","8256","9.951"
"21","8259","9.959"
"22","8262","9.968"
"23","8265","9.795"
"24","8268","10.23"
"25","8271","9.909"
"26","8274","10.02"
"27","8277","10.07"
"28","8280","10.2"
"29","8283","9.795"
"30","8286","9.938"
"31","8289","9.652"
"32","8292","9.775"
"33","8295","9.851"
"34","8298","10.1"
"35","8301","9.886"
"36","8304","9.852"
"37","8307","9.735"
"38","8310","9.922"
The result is 10.23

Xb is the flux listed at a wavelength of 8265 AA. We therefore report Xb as 9.795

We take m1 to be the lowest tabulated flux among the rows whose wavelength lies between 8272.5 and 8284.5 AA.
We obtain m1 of 9.795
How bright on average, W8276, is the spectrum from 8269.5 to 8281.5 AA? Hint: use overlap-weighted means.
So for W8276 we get 10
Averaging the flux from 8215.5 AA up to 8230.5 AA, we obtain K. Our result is 10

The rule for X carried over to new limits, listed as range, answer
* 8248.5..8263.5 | 10.18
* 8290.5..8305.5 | 10.1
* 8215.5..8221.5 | 10.15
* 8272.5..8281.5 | 10.2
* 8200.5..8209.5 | 10.17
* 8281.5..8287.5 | 9.938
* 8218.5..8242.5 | 10.11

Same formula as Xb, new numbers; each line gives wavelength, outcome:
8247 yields 9.904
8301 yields 9.886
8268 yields 10.23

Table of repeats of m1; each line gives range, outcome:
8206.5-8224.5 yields 9.777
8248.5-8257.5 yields 9.758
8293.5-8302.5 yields 9.851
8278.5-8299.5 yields 9.652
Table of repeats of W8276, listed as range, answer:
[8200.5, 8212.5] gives 10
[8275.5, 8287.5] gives 10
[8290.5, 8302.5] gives 9.9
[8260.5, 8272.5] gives 9.98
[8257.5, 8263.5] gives 9.96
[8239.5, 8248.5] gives 9.92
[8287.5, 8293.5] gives 9.71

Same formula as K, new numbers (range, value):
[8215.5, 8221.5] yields 9.96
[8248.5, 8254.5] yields 9.97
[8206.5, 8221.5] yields 9.95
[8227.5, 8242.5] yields 9.98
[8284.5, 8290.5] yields 9.79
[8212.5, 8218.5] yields 10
